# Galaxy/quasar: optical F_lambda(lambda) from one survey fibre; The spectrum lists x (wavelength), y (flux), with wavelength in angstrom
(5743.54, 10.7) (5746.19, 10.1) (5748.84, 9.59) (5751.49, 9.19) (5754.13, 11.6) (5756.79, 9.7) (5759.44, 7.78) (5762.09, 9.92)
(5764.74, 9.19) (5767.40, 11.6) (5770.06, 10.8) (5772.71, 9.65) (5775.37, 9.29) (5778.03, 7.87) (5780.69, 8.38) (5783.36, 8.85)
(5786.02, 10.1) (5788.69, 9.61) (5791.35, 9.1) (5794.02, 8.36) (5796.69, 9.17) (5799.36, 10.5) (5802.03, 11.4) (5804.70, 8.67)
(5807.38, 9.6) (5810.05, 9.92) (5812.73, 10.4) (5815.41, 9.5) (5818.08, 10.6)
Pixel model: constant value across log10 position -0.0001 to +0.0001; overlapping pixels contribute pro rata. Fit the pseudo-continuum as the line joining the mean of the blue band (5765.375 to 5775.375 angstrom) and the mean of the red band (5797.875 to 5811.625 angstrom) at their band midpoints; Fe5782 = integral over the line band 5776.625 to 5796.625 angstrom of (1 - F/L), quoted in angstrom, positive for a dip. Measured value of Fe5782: 2.5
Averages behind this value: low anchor 10.4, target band 8.91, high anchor 10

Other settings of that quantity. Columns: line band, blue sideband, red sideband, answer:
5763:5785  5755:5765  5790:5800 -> -0.6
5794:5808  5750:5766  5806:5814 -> 0.2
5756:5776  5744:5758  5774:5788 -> -0.6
